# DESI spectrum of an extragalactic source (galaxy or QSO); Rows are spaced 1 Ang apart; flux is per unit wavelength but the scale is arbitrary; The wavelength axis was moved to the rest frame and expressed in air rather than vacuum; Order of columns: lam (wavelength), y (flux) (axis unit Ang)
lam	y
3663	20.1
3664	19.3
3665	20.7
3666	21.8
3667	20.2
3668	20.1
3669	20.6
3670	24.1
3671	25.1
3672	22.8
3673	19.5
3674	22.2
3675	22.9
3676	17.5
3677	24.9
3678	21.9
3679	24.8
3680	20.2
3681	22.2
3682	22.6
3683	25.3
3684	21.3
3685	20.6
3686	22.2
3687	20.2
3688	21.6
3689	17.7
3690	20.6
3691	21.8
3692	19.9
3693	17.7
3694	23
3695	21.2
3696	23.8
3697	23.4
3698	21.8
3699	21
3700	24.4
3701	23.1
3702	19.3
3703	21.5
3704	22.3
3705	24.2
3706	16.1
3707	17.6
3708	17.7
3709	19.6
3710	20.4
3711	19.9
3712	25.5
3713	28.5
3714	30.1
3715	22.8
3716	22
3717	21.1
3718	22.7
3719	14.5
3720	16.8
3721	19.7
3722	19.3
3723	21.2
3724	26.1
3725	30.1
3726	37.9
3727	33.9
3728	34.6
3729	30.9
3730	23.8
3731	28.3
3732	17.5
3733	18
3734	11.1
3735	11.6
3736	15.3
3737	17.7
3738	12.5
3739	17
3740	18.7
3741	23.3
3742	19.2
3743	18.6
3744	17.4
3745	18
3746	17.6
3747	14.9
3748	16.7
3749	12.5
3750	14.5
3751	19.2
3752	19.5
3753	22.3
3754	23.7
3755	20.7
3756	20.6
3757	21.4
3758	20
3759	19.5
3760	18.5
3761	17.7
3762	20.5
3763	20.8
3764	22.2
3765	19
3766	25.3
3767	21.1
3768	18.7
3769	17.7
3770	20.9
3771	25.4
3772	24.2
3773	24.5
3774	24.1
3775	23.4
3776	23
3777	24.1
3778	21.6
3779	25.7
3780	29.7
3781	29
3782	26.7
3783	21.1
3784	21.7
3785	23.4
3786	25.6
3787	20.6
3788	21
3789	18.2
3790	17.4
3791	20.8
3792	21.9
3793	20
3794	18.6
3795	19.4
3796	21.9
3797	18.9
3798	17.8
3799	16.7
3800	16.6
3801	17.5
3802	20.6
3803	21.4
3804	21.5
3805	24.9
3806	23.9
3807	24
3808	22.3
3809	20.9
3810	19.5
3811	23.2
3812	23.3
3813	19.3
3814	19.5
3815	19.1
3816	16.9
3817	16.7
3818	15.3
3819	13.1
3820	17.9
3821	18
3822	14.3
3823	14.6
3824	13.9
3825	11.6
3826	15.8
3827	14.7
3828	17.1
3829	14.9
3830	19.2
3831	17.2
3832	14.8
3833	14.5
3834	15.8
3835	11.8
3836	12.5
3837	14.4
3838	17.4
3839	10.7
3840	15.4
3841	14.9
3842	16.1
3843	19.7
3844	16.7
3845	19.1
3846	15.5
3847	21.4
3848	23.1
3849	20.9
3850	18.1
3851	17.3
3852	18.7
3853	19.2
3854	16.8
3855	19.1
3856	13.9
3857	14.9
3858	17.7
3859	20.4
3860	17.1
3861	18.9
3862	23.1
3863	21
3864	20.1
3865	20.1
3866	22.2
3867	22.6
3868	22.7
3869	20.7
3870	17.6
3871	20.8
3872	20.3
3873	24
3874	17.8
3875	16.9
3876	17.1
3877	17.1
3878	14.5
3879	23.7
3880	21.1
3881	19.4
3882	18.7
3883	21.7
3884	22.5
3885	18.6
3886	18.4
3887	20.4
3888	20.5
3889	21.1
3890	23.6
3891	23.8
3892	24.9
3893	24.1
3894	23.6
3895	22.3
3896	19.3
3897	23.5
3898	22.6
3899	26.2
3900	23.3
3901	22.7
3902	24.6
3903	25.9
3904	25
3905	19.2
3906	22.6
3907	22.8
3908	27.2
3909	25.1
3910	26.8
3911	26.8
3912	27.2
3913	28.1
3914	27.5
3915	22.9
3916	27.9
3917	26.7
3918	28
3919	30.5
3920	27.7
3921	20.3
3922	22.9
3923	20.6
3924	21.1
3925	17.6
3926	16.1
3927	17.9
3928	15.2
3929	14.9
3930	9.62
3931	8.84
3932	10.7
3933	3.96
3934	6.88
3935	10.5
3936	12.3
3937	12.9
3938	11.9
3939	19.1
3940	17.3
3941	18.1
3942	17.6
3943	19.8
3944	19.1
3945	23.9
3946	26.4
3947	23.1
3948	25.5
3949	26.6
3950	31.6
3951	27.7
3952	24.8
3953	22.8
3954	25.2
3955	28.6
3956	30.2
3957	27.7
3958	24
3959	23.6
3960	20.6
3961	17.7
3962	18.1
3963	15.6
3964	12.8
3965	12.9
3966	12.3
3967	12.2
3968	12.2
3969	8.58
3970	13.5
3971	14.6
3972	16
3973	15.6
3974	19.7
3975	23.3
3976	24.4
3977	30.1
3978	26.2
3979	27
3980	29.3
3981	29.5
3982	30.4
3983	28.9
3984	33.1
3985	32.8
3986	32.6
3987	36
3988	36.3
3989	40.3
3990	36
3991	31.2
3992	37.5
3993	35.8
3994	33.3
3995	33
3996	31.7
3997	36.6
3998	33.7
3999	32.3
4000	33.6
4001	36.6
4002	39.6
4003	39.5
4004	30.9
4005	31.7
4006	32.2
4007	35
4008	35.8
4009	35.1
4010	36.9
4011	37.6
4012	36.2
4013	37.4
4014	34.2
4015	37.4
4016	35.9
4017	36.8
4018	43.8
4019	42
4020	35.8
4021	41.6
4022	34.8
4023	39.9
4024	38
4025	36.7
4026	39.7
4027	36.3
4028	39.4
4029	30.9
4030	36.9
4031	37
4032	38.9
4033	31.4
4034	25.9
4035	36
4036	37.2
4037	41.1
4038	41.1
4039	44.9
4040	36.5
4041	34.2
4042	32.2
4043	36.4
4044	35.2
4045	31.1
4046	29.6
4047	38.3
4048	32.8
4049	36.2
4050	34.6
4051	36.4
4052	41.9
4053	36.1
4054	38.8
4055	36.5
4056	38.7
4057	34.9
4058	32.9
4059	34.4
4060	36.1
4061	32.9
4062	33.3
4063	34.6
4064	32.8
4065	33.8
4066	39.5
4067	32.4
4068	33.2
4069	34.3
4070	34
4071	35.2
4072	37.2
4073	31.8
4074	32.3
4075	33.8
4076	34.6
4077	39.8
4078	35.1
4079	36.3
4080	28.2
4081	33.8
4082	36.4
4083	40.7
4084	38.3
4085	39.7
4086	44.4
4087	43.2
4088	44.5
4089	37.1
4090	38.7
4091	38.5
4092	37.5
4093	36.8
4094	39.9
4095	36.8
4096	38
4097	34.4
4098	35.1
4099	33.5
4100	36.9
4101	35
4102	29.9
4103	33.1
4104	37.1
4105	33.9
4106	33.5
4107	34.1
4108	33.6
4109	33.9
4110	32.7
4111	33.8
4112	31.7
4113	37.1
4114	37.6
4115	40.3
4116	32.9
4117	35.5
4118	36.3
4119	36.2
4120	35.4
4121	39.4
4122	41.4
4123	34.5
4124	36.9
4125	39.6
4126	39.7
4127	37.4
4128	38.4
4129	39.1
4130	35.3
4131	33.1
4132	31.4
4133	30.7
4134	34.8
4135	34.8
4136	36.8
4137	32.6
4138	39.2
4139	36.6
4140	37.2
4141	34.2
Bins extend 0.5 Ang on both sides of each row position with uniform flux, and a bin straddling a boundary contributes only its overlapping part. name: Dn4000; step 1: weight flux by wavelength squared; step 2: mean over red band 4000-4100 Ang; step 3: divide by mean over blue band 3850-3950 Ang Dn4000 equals 1.9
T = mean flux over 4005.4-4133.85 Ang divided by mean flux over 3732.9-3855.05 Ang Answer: 1.9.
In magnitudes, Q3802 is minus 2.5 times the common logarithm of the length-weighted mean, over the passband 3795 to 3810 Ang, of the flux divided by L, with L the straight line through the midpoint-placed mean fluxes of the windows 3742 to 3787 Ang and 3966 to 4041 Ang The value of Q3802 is 0.12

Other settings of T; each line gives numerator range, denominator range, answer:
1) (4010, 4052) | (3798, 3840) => 2.10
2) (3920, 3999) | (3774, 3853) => 1.18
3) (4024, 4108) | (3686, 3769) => 1.72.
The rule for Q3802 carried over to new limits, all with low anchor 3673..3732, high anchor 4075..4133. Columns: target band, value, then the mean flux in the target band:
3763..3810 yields 0.170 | 21.8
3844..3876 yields 0.404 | 19.3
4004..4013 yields -0.059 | 35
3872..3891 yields 0.398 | 20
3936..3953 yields 0.404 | 21.4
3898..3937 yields 0.393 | 20.8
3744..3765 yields 0.274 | 19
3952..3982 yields 0.461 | 20.7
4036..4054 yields -0.065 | 36.5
